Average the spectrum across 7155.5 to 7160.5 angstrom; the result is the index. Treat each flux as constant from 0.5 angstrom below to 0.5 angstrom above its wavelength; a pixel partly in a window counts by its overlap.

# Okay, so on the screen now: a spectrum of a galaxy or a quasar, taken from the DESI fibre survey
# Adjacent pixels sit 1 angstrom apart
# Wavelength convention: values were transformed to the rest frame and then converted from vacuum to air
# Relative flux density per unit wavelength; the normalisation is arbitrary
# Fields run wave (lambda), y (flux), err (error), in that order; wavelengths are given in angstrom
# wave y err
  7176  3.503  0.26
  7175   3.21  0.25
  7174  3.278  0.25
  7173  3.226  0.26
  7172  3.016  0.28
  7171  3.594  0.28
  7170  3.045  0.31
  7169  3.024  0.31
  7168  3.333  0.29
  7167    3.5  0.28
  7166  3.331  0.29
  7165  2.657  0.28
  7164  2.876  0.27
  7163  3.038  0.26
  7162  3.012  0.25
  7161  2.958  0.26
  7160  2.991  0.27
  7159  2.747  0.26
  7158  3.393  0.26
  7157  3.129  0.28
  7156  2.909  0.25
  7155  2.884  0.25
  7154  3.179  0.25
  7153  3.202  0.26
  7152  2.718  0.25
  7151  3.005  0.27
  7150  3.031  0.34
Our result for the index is 3.03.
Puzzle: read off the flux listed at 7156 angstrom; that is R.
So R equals 2.909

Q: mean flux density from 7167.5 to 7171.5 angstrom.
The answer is 3.25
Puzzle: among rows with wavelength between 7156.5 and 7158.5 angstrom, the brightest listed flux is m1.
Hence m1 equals 3.393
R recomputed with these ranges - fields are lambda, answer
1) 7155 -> 2.884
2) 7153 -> 3.202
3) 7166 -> 3.331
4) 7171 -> 3.594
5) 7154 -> 3.179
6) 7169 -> 3.024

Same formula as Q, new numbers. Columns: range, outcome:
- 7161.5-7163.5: 3.02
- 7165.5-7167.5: 3.42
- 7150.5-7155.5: 3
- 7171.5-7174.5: 3.17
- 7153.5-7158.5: 3.1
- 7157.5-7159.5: 3.07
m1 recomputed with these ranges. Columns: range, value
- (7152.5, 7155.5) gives 3.202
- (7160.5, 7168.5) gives 3.5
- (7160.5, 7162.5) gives 3.012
